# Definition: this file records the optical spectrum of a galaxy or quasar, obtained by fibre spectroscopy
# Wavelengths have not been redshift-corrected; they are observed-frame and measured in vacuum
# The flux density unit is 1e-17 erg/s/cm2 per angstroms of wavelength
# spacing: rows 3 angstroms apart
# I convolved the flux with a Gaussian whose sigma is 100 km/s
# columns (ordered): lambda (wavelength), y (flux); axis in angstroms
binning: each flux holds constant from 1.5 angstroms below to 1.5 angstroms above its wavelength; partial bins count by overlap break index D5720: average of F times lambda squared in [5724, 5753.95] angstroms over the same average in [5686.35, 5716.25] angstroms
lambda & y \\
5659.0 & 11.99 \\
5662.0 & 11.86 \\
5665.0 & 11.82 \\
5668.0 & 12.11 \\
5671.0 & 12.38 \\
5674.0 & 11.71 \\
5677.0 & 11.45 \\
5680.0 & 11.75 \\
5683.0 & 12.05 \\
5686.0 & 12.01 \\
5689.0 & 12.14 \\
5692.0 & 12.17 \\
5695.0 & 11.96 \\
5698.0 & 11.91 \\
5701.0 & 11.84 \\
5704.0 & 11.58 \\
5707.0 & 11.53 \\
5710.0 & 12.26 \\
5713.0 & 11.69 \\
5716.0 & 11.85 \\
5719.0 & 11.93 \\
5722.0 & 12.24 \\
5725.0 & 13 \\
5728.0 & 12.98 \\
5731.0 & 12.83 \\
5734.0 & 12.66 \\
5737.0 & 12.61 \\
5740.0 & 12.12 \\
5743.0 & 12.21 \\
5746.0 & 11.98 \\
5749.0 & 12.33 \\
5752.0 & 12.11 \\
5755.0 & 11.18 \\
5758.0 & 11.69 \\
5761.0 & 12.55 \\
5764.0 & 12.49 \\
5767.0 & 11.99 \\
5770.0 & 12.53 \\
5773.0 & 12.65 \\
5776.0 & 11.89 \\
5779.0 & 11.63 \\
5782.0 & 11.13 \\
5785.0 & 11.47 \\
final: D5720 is 1.1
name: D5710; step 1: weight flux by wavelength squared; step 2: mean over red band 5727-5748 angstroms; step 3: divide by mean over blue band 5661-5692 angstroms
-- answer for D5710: 1.1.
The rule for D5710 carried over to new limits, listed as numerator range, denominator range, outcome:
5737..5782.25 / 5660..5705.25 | 1.04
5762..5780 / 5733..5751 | 1.00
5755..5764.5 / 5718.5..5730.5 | 0.97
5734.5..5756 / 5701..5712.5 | 1.04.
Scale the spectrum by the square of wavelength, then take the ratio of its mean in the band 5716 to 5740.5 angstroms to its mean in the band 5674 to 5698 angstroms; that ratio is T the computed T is 1.07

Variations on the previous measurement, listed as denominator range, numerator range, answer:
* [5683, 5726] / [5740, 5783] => 1.02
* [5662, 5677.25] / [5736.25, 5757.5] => 1.04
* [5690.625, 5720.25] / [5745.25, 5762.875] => 1.03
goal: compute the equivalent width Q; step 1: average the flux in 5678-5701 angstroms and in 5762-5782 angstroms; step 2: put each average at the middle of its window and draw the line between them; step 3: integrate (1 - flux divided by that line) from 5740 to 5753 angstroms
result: -0.1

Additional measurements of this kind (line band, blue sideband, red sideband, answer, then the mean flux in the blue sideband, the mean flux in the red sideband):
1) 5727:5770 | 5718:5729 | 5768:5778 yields 0.54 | 12.5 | 12.3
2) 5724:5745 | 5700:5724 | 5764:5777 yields -0.97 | 11.9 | 12.3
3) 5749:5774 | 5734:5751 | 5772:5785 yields -0.31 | 12.3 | 11.8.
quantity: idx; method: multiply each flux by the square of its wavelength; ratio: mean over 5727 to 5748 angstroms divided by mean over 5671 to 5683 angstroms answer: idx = 1.08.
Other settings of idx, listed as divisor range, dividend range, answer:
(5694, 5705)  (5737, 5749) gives 1.05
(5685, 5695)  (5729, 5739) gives 1.07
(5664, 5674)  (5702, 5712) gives 0.99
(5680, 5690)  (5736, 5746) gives 1.04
